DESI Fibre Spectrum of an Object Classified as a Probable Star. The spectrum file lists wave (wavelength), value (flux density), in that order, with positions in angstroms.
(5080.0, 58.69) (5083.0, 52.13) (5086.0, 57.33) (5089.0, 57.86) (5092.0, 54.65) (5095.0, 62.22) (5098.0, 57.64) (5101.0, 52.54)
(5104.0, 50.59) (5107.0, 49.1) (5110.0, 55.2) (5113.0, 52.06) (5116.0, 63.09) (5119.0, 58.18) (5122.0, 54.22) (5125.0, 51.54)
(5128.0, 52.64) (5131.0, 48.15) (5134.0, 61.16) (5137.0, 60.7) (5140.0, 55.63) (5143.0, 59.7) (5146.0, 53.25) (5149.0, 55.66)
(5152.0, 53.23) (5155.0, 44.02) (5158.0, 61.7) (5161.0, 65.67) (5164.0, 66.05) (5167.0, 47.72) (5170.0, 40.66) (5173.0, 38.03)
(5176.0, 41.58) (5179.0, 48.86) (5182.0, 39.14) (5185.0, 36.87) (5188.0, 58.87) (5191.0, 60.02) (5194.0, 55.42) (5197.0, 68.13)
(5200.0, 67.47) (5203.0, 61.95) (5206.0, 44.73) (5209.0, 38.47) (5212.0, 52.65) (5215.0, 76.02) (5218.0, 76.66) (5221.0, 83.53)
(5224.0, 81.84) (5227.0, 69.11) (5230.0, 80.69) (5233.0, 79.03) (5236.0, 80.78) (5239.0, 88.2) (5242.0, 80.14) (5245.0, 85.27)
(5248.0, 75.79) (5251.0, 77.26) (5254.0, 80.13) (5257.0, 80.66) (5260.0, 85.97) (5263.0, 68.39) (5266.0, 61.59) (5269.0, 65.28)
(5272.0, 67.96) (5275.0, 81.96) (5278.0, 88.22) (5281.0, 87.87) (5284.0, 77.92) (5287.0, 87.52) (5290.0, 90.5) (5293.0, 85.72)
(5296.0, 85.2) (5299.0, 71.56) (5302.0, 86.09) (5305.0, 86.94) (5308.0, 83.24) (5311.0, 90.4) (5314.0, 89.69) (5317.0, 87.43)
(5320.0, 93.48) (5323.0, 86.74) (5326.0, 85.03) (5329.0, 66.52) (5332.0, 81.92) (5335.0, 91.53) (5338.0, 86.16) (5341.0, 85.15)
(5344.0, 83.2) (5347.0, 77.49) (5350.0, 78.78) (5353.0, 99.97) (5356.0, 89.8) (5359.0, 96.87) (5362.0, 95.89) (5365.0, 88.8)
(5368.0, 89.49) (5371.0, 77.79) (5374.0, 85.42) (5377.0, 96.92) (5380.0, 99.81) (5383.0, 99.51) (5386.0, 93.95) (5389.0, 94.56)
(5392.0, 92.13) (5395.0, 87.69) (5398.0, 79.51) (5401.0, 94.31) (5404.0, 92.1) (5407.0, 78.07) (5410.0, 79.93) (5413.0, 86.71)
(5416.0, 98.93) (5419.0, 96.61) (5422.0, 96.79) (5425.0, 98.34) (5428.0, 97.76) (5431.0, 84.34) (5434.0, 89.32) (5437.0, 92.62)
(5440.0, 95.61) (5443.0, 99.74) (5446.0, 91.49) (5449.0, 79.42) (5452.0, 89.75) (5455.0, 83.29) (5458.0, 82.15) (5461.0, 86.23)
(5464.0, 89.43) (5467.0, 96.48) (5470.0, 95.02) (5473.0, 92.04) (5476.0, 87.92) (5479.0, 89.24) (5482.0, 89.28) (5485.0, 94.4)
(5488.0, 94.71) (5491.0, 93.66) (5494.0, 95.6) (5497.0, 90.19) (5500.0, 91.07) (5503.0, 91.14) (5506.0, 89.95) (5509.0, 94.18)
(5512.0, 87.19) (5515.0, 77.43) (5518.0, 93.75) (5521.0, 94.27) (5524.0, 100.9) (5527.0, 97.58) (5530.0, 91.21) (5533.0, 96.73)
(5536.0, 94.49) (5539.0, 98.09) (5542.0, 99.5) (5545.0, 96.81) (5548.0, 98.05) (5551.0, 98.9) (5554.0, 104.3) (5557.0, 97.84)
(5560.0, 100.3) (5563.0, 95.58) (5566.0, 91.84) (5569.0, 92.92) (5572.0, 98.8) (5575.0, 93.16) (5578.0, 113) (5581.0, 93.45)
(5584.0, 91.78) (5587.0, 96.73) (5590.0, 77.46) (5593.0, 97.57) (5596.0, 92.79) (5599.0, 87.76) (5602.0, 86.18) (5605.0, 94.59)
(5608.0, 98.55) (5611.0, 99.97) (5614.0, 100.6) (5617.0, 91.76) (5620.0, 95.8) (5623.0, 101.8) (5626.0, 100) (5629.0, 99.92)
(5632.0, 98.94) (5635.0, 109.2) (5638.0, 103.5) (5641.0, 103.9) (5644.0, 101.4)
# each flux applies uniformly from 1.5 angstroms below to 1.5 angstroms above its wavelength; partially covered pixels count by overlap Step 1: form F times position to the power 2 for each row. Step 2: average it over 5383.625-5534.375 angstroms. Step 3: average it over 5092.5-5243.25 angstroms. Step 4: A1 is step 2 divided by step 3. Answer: 1.7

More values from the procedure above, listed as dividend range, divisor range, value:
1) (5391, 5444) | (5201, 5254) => 1.35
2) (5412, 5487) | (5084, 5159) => 1.87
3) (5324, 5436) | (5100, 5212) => 1.82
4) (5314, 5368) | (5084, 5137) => 1.72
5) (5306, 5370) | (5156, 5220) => 1.68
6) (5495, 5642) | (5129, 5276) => 1.73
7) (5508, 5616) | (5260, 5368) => 1.24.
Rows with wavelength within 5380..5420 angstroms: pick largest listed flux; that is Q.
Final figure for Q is 99.81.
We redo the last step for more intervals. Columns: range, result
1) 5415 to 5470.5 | 99.74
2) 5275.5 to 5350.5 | 93.48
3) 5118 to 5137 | 61.16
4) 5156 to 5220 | 76.66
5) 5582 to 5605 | 97.57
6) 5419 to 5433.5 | 98.34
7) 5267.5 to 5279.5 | 88.22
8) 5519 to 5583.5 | 113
